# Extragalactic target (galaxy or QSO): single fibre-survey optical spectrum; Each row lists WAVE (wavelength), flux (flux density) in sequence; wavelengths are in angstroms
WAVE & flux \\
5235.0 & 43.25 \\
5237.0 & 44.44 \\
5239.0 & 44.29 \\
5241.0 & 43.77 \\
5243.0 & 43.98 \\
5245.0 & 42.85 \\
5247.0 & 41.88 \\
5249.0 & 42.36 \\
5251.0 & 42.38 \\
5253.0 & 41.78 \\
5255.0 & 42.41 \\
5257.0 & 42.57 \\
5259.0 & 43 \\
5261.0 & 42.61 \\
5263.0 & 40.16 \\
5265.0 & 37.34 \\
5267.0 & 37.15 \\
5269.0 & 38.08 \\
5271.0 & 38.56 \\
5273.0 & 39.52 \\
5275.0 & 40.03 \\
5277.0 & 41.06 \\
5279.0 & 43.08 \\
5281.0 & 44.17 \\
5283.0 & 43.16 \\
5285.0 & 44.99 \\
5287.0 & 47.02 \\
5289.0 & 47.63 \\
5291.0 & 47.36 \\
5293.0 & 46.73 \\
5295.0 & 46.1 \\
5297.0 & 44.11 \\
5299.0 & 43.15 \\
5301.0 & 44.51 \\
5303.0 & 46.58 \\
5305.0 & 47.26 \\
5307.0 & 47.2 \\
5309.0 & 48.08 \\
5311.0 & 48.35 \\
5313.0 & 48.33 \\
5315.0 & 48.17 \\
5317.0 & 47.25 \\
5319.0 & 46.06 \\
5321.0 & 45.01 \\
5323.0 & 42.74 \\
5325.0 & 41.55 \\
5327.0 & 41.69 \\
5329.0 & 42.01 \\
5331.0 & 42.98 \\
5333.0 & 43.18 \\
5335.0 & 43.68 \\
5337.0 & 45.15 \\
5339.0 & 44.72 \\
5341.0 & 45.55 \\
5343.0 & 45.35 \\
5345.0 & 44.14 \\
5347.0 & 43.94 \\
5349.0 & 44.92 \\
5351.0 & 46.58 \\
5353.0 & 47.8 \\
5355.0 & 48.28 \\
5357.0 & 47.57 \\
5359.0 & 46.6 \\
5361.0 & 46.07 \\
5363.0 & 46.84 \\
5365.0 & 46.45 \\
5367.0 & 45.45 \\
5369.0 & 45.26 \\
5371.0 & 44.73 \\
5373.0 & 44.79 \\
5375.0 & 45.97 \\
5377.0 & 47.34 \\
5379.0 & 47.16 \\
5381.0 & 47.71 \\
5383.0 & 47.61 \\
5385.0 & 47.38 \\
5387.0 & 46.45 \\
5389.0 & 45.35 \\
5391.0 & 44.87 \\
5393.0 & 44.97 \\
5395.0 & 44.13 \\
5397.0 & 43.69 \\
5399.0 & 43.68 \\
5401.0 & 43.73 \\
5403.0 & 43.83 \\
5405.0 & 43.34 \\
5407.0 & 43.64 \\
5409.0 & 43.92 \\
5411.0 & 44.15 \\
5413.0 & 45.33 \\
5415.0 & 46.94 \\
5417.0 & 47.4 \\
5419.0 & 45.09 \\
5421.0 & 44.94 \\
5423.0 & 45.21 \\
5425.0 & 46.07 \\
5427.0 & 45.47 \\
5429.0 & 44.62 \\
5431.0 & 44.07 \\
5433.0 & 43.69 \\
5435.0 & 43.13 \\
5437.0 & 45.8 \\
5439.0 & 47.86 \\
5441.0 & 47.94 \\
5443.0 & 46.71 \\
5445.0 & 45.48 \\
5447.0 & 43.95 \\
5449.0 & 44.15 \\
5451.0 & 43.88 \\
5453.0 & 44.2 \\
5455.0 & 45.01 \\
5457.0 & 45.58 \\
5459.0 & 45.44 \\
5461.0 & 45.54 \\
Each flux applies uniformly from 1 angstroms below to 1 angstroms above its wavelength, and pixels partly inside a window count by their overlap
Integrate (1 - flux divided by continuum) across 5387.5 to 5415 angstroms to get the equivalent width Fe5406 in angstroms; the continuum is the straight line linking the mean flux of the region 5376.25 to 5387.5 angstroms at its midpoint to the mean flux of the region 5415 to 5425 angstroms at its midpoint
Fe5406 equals 1.3 angstroms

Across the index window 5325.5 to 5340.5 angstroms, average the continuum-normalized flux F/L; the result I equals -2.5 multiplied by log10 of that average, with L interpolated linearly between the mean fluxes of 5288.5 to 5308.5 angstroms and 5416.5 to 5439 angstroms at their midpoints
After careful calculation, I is 0.06 mag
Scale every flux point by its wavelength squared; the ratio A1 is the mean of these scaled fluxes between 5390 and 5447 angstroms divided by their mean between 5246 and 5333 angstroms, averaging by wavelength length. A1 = 1.1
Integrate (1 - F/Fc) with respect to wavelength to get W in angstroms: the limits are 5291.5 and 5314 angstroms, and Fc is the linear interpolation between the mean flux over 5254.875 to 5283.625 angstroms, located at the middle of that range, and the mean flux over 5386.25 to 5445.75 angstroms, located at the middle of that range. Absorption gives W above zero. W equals -2.51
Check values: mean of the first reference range 40.8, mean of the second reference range 45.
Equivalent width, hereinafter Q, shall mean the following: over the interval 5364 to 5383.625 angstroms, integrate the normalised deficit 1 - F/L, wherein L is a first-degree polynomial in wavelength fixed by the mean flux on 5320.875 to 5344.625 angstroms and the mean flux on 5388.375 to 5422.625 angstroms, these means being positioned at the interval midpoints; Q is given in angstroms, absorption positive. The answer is -0.9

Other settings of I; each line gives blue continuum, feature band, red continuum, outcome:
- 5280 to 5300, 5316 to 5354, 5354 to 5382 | 0.038 mag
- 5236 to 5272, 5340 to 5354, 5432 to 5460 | -0.051 mag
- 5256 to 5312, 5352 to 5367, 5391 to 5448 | -0.063 mag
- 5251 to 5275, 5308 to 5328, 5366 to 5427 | -0.082 mag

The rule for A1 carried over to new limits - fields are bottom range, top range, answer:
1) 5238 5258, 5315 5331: 1.06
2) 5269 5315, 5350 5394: 1.07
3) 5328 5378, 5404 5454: 1.02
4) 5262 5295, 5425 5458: 1.13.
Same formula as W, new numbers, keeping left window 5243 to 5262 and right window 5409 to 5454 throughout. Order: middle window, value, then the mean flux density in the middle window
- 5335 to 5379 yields -1.7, 45.9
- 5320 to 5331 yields 0.2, 42.6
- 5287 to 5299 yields -0.8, 46.2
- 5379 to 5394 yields -0.6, 46.4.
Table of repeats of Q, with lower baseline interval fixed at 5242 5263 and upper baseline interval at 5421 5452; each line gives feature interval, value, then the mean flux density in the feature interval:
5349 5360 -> -0.8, 47.1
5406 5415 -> 0.1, 44.6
